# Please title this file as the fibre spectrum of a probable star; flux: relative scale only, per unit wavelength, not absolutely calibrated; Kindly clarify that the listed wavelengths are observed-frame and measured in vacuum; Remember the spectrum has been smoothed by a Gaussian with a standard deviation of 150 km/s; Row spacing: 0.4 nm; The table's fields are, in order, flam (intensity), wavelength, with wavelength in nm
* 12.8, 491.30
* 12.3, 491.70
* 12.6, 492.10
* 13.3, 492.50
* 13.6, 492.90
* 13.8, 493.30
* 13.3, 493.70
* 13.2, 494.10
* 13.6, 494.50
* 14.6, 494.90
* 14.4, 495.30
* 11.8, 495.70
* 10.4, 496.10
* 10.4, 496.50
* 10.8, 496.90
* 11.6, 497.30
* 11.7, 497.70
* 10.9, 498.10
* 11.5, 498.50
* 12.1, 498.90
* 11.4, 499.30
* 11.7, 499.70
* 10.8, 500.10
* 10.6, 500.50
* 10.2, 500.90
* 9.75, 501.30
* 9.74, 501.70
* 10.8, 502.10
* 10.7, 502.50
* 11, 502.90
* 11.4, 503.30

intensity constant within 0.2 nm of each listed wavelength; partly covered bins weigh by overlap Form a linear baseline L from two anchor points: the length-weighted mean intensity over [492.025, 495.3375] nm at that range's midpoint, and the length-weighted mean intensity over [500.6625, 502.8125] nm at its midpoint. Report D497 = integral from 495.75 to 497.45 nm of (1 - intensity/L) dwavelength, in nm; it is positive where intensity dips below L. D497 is 0.21 nm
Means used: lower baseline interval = 13.6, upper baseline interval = 10.3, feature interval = 10.9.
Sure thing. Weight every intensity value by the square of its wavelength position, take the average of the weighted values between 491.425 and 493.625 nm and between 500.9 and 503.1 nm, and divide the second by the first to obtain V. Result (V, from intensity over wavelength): 0.8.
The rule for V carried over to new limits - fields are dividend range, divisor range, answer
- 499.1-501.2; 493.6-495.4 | 0.81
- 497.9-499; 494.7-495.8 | 0.84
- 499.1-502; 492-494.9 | 0.81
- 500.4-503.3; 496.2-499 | 0.95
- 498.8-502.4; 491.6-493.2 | 0.85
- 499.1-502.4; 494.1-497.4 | 0.88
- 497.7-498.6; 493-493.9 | 0.85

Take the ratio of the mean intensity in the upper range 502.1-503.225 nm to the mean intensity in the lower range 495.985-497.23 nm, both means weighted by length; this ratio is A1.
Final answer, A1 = 1.0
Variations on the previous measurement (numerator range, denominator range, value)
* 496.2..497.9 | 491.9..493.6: 0.83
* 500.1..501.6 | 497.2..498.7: 0.90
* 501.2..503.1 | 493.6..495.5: 0.75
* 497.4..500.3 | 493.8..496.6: 0.90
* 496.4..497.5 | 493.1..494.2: 0.82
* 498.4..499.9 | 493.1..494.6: 0.87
